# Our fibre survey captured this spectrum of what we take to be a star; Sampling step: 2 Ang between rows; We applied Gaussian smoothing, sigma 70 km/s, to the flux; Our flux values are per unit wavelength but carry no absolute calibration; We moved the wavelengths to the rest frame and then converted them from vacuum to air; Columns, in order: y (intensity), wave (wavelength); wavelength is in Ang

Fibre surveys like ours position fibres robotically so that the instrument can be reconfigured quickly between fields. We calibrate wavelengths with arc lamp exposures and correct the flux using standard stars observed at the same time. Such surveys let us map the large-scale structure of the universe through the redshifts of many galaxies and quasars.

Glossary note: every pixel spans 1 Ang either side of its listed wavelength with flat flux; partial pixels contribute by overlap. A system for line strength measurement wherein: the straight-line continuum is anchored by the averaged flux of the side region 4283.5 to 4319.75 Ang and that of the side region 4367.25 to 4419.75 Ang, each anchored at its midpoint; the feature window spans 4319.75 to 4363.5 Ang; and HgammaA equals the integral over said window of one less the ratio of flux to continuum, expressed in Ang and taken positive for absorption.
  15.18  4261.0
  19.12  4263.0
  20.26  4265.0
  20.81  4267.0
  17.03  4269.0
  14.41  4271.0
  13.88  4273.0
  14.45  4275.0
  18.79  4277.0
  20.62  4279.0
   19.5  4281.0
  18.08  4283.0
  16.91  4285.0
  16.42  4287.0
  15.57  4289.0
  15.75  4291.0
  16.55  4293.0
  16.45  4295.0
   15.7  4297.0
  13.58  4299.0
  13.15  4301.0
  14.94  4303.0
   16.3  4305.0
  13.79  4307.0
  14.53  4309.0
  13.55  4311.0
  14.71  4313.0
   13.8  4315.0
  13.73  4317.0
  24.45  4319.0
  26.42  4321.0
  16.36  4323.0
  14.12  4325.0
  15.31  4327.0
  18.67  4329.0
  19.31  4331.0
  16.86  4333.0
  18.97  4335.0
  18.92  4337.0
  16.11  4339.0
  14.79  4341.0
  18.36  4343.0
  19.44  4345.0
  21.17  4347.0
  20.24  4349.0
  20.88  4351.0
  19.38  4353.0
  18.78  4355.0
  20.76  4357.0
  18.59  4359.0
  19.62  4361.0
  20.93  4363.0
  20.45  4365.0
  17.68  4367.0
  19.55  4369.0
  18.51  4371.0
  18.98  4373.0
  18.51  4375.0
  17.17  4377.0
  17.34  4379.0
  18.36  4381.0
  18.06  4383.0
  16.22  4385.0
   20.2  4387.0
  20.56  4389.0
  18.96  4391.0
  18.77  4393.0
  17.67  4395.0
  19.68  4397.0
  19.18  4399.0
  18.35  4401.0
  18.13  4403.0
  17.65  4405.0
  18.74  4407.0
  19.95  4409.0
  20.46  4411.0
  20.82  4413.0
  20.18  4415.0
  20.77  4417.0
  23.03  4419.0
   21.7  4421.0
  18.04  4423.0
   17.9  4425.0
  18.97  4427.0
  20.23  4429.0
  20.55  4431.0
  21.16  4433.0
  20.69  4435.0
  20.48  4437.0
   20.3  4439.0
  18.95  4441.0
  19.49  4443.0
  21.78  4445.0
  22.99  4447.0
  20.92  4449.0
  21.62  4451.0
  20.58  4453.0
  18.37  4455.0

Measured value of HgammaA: -4.6 Ang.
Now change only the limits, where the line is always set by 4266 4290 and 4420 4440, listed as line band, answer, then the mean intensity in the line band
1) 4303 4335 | 2.08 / 16.8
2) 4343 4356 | -0.94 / 19.9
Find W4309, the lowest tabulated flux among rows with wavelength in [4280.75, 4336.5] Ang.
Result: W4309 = 13.15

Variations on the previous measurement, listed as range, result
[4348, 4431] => 16.22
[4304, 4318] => 13.55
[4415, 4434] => 17.9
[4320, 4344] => 14.12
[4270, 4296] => 13.88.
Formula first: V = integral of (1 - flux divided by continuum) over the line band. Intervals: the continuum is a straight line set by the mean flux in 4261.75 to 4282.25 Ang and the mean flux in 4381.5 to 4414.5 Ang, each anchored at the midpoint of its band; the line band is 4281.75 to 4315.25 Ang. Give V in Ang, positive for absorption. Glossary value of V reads 5.07 Ang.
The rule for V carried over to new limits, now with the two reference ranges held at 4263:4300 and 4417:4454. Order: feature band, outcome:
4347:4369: -1.2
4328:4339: -0.1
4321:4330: 0.4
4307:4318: 2.3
